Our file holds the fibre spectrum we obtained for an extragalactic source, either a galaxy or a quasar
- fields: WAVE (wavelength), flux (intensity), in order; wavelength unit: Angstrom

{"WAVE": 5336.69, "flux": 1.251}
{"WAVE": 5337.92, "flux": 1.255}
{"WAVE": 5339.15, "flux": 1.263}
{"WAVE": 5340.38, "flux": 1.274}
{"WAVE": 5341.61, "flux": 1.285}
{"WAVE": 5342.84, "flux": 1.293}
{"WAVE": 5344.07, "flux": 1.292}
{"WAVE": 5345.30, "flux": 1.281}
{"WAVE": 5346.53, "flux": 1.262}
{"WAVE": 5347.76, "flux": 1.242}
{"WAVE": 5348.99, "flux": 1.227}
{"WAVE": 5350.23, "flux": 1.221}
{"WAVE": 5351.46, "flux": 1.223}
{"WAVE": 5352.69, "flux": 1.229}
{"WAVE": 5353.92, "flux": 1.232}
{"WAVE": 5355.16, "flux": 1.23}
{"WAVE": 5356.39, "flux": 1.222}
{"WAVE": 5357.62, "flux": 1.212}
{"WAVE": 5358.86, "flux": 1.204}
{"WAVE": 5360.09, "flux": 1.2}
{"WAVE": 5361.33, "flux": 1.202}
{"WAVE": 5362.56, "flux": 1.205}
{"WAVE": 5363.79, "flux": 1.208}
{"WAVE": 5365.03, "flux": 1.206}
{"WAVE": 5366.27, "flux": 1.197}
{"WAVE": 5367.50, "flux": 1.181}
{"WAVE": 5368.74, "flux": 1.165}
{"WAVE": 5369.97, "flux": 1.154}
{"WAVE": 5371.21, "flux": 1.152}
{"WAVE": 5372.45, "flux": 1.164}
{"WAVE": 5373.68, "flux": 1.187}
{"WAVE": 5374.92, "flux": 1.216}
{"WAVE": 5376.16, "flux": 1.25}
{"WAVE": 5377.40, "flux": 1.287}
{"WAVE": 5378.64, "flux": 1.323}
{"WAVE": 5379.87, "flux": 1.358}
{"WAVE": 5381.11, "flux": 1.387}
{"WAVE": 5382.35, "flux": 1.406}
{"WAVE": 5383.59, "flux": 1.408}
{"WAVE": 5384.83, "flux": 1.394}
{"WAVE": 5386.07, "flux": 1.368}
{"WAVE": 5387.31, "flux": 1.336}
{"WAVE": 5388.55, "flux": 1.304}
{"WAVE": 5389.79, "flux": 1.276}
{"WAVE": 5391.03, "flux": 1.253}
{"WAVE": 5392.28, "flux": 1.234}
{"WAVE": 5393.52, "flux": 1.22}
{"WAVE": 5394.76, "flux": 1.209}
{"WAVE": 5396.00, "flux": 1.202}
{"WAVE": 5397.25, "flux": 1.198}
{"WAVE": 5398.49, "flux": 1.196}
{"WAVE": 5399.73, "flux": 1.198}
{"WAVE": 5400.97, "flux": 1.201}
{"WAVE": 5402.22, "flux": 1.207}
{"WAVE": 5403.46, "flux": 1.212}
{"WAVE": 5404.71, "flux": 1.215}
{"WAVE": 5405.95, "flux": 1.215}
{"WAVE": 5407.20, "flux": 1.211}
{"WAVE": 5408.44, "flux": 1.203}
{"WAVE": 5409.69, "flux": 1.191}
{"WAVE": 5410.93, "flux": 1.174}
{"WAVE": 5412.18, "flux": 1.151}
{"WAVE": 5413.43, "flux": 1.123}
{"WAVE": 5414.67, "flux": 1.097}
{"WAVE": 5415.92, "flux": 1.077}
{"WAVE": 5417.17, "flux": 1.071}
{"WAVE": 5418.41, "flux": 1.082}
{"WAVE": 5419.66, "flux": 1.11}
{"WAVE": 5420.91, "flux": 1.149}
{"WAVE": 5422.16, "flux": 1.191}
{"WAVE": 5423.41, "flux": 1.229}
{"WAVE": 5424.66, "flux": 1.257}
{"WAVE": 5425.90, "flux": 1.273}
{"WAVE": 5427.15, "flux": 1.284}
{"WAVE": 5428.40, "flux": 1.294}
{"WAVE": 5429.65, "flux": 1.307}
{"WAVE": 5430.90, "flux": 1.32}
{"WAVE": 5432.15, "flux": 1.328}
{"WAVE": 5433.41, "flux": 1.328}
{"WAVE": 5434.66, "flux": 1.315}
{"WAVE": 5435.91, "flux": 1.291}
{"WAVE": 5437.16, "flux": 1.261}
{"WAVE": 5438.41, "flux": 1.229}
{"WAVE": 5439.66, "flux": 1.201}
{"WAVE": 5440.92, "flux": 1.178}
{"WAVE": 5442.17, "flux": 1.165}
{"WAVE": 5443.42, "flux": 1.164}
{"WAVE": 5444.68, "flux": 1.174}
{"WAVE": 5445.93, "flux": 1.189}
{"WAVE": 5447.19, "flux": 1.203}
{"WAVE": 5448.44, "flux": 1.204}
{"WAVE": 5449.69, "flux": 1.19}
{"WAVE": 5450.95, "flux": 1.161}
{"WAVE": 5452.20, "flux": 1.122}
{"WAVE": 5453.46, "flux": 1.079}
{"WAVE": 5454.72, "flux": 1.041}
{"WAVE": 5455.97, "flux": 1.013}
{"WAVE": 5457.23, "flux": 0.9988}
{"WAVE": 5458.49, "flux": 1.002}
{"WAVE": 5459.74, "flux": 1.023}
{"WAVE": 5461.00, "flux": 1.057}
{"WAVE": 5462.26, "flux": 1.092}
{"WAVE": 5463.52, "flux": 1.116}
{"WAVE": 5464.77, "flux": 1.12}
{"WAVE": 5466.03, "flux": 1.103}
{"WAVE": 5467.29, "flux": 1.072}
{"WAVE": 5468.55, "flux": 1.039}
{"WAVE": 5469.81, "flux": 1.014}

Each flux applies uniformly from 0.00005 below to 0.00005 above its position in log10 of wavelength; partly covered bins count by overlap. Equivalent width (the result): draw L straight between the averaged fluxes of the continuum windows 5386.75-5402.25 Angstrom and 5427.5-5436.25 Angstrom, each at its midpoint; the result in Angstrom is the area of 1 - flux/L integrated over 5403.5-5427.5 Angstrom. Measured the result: 1.9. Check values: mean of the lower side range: 1.23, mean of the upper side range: 1.31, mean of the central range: 1.17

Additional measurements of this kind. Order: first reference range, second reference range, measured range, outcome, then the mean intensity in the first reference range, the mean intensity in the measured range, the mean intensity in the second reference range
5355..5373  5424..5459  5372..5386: -1.4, 1.19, 1.31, 1.2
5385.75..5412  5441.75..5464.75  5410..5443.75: -1.3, 1.23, 1.21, 1.11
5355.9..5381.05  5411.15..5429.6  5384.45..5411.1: -0.9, 1.22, 1.24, 1.18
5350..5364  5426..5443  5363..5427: 1.0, 1.22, 1.22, 1.27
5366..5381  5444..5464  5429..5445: -1.7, 1.23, 1.25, 1.1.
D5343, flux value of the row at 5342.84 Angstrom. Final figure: 1.293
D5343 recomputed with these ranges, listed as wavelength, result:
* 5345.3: 1.281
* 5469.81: 1.014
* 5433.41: 1.328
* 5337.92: 1.255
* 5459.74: 1.023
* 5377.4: 1.287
